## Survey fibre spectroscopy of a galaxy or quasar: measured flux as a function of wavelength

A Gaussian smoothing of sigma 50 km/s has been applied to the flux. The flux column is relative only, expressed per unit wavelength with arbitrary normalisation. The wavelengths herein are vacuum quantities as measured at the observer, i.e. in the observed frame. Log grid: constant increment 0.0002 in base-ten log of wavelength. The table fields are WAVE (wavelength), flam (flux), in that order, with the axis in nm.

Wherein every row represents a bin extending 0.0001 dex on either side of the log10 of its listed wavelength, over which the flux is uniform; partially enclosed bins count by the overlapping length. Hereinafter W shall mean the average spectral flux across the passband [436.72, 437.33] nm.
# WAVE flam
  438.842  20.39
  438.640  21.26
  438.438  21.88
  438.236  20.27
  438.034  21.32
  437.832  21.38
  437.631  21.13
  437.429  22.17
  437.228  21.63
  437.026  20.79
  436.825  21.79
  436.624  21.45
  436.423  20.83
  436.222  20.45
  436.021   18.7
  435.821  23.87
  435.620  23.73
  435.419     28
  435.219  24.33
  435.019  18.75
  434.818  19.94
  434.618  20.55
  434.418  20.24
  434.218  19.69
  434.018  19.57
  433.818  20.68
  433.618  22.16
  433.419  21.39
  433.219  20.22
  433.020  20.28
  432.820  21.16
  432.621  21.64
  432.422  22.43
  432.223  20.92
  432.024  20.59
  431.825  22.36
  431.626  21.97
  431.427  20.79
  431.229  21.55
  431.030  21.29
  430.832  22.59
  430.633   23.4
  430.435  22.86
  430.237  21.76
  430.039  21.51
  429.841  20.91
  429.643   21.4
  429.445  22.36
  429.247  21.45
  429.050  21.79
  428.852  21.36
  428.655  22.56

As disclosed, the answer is 21.4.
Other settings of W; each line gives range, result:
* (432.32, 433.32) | 21.1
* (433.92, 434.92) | 20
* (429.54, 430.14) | 21.3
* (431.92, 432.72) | 21.4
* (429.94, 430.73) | 22.4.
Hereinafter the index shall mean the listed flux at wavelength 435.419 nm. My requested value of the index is 28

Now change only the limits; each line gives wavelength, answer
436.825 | 21.79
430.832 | 22.59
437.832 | 21.38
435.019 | 18.75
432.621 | 21.64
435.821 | 23.87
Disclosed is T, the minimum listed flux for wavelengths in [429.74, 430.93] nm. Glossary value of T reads 20.91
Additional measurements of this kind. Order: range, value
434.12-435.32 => 18.75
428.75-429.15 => 21.36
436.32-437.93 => 20.79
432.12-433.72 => 20.22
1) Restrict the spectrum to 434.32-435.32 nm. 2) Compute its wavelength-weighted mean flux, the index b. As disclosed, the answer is 20.8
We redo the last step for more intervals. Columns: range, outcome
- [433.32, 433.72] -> 21.8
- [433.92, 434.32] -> 19.6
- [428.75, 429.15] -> 21.6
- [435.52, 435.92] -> 23.8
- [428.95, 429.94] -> 21.6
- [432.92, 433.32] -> 20.2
